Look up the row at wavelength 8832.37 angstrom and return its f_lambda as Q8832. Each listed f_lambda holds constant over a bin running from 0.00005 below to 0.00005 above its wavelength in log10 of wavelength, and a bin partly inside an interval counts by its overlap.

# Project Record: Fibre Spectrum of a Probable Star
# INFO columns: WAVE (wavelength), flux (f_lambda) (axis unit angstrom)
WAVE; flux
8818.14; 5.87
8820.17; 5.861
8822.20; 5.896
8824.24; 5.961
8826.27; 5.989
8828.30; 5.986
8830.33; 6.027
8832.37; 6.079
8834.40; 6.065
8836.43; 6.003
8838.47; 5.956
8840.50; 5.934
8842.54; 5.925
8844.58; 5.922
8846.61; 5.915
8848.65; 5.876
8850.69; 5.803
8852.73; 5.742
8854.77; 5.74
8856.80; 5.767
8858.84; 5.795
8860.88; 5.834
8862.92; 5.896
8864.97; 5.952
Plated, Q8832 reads 6.079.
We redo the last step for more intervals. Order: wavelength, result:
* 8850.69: 5.803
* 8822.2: 5.896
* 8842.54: 5.925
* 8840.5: 5.934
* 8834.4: 6.065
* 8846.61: 5.915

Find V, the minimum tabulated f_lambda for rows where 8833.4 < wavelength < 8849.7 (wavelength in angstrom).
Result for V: 5.876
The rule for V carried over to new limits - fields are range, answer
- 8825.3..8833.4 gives 5.986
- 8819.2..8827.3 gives 5.861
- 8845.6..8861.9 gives 5.74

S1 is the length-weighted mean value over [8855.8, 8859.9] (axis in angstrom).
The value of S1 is 5.78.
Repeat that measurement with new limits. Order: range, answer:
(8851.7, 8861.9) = 5.78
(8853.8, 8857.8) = 5.77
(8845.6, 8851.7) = 5.86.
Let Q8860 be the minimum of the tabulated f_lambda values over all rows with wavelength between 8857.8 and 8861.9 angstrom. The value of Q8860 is 5.795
